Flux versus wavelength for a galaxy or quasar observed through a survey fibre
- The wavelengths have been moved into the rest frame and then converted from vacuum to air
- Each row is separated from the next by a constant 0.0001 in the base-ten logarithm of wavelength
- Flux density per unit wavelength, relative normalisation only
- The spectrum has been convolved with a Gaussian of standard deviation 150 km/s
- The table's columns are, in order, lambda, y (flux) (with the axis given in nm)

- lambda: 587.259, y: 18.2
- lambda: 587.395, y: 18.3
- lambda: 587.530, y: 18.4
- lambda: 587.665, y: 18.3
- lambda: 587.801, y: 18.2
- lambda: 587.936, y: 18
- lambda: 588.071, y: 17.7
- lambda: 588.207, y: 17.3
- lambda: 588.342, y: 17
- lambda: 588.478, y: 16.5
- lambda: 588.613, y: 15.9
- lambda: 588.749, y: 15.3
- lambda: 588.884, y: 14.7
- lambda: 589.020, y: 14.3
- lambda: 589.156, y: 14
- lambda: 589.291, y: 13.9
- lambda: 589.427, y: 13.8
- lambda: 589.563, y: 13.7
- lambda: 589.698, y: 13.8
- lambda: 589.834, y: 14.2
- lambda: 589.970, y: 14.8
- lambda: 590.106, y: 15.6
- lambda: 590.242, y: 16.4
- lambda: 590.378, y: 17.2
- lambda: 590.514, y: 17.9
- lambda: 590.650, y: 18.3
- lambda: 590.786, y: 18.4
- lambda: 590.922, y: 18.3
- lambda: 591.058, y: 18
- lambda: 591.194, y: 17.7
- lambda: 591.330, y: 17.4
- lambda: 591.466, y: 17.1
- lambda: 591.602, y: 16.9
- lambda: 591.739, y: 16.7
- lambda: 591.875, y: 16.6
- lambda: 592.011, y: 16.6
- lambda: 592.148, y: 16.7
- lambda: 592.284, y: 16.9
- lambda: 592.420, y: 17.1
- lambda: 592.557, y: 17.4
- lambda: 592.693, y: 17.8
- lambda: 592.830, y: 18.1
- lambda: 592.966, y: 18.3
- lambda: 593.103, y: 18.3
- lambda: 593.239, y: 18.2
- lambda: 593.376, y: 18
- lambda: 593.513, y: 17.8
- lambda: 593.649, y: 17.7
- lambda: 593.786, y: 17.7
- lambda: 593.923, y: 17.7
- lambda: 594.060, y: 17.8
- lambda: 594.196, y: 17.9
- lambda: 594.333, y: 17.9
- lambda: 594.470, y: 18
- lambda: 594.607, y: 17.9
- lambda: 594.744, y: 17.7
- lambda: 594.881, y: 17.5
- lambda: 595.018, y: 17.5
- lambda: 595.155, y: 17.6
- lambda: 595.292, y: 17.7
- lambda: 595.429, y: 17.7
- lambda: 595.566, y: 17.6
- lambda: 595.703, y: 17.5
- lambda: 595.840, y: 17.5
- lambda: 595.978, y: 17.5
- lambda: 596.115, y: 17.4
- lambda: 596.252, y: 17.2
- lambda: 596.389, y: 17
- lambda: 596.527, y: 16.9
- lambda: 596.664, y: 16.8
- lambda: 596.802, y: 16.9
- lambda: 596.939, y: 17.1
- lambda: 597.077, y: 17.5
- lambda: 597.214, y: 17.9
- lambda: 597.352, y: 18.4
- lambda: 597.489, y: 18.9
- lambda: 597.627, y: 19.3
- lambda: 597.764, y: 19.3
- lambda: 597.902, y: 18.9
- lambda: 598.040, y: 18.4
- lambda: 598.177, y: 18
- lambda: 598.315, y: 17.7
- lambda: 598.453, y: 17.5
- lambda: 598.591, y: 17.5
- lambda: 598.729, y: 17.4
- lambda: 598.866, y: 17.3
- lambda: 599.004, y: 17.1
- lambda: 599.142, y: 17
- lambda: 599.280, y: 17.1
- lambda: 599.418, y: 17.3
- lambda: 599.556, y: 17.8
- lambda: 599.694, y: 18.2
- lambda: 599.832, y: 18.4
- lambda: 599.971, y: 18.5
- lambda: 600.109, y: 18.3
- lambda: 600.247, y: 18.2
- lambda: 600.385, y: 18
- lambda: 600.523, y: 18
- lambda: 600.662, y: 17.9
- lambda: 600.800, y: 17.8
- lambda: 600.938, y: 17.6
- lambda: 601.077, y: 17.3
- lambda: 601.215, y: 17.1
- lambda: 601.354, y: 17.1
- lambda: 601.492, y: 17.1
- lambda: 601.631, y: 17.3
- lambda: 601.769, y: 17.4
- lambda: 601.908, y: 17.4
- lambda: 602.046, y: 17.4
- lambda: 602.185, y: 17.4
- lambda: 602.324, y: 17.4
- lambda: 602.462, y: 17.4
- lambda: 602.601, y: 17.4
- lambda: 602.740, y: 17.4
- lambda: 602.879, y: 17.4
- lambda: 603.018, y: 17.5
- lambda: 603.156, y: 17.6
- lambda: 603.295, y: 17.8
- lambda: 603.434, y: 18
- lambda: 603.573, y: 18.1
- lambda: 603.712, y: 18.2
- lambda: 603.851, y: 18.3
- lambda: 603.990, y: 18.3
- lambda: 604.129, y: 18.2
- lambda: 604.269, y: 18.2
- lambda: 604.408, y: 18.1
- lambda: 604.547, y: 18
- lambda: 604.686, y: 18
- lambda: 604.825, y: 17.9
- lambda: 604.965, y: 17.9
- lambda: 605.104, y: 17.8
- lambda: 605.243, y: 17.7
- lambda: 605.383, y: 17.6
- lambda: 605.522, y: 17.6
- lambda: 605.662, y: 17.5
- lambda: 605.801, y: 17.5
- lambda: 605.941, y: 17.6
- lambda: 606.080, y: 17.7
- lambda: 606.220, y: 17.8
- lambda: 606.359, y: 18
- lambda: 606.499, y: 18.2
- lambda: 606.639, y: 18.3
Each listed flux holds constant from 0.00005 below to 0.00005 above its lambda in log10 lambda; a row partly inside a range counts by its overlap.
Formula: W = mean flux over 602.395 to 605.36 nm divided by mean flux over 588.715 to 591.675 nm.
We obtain 1.1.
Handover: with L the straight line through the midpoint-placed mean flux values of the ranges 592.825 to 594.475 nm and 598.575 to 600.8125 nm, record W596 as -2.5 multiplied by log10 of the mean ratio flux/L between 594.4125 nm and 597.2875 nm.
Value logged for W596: 0.03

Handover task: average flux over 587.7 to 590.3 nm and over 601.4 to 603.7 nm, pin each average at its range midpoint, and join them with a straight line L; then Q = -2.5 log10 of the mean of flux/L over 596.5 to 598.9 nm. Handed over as -0.07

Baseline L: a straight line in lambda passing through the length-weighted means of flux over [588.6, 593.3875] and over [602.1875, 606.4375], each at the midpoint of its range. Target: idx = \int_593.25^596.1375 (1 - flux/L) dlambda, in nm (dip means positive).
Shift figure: -0.15 nm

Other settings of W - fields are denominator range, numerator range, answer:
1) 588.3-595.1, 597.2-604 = 1.06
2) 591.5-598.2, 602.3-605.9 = 1.01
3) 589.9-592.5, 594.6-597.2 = 1.02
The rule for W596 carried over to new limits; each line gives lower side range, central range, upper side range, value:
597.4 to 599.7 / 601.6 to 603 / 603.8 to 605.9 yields 0.031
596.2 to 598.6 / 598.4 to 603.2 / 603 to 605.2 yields 0.023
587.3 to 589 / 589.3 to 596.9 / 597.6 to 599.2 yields 0.021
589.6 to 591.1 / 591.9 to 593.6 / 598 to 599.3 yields -0.048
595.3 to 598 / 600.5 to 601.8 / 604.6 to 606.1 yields 0.018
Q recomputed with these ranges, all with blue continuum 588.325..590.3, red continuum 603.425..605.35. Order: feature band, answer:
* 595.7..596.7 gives -0.059 mag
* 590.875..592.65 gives -0.121 mag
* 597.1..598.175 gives -0.125 mag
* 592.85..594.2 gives -0.142 mag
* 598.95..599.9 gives -0.036 mag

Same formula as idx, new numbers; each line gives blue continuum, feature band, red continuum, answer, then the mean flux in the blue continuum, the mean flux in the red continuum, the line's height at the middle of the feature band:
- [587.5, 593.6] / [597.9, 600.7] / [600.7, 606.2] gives -0.07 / 16.7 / 17.7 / 17.4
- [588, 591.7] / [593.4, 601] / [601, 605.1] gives -0.34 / 16.2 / 17.7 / 17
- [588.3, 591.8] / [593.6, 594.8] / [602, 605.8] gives -0.09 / 16.1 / 17.8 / 16.6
